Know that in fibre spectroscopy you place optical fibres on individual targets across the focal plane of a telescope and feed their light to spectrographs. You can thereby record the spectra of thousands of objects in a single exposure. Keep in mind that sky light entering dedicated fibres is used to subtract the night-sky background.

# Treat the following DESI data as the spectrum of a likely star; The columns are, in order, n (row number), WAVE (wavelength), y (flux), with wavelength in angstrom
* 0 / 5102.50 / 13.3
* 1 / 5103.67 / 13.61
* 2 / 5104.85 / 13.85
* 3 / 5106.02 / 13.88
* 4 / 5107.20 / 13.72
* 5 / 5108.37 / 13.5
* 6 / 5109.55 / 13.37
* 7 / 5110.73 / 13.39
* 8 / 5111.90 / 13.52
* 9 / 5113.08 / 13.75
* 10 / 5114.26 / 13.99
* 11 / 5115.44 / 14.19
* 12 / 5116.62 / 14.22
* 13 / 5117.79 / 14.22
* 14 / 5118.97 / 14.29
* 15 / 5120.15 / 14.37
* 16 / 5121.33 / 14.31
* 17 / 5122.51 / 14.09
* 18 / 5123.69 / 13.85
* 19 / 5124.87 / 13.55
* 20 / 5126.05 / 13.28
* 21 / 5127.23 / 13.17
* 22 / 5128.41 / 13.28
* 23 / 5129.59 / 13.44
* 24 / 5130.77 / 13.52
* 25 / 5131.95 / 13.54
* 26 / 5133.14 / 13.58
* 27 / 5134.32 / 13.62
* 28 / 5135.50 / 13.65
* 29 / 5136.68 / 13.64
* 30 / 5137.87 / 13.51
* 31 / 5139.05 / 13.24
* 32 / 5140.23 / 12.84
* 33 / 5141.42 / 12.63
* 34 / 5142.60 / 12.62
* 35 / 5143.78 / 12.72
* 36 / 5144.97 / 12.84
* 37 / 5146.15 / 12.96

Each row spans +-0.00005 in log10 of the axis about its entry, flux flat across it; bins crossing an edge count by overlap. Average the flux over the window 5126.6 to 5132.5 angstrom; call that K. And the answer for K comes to 13.4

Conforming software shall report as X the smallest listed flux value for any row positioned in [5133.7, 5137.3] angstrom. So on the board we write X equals 13.62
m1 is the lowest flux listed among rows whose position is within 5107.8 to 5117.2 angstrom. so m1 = 13.37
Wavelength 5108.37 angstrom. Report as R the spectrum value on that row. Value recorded 13.5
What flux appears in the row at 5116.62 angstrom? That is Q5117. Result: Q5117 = 14.22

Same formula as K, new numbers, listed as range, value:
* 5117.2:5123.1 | 14.3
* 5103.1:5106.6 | 13.8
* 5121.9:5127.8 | 13.6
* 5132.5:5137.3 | 13.6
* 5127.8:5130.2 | 13.4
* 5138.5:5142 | 12.9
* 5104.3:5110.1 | 13.7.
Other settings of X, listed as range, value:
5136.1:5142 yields 12.63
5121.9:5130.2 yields 13.17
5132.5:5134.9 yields 13.58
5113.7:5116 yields 13.99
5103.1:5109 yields 13.5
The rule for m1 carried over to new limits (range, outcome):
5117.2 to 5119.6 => 14.22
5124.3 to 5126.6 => 13.28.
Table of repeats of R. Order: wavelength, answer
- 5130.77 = 13.52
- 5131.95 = 13.54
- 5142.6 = 12.62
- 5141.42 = 12.63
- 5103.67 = 13.61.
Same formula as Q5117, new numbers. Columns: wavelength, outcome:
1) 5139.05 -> 13.24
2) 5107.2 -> 13.72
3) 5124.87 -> 13.55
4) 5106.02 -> 13.88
